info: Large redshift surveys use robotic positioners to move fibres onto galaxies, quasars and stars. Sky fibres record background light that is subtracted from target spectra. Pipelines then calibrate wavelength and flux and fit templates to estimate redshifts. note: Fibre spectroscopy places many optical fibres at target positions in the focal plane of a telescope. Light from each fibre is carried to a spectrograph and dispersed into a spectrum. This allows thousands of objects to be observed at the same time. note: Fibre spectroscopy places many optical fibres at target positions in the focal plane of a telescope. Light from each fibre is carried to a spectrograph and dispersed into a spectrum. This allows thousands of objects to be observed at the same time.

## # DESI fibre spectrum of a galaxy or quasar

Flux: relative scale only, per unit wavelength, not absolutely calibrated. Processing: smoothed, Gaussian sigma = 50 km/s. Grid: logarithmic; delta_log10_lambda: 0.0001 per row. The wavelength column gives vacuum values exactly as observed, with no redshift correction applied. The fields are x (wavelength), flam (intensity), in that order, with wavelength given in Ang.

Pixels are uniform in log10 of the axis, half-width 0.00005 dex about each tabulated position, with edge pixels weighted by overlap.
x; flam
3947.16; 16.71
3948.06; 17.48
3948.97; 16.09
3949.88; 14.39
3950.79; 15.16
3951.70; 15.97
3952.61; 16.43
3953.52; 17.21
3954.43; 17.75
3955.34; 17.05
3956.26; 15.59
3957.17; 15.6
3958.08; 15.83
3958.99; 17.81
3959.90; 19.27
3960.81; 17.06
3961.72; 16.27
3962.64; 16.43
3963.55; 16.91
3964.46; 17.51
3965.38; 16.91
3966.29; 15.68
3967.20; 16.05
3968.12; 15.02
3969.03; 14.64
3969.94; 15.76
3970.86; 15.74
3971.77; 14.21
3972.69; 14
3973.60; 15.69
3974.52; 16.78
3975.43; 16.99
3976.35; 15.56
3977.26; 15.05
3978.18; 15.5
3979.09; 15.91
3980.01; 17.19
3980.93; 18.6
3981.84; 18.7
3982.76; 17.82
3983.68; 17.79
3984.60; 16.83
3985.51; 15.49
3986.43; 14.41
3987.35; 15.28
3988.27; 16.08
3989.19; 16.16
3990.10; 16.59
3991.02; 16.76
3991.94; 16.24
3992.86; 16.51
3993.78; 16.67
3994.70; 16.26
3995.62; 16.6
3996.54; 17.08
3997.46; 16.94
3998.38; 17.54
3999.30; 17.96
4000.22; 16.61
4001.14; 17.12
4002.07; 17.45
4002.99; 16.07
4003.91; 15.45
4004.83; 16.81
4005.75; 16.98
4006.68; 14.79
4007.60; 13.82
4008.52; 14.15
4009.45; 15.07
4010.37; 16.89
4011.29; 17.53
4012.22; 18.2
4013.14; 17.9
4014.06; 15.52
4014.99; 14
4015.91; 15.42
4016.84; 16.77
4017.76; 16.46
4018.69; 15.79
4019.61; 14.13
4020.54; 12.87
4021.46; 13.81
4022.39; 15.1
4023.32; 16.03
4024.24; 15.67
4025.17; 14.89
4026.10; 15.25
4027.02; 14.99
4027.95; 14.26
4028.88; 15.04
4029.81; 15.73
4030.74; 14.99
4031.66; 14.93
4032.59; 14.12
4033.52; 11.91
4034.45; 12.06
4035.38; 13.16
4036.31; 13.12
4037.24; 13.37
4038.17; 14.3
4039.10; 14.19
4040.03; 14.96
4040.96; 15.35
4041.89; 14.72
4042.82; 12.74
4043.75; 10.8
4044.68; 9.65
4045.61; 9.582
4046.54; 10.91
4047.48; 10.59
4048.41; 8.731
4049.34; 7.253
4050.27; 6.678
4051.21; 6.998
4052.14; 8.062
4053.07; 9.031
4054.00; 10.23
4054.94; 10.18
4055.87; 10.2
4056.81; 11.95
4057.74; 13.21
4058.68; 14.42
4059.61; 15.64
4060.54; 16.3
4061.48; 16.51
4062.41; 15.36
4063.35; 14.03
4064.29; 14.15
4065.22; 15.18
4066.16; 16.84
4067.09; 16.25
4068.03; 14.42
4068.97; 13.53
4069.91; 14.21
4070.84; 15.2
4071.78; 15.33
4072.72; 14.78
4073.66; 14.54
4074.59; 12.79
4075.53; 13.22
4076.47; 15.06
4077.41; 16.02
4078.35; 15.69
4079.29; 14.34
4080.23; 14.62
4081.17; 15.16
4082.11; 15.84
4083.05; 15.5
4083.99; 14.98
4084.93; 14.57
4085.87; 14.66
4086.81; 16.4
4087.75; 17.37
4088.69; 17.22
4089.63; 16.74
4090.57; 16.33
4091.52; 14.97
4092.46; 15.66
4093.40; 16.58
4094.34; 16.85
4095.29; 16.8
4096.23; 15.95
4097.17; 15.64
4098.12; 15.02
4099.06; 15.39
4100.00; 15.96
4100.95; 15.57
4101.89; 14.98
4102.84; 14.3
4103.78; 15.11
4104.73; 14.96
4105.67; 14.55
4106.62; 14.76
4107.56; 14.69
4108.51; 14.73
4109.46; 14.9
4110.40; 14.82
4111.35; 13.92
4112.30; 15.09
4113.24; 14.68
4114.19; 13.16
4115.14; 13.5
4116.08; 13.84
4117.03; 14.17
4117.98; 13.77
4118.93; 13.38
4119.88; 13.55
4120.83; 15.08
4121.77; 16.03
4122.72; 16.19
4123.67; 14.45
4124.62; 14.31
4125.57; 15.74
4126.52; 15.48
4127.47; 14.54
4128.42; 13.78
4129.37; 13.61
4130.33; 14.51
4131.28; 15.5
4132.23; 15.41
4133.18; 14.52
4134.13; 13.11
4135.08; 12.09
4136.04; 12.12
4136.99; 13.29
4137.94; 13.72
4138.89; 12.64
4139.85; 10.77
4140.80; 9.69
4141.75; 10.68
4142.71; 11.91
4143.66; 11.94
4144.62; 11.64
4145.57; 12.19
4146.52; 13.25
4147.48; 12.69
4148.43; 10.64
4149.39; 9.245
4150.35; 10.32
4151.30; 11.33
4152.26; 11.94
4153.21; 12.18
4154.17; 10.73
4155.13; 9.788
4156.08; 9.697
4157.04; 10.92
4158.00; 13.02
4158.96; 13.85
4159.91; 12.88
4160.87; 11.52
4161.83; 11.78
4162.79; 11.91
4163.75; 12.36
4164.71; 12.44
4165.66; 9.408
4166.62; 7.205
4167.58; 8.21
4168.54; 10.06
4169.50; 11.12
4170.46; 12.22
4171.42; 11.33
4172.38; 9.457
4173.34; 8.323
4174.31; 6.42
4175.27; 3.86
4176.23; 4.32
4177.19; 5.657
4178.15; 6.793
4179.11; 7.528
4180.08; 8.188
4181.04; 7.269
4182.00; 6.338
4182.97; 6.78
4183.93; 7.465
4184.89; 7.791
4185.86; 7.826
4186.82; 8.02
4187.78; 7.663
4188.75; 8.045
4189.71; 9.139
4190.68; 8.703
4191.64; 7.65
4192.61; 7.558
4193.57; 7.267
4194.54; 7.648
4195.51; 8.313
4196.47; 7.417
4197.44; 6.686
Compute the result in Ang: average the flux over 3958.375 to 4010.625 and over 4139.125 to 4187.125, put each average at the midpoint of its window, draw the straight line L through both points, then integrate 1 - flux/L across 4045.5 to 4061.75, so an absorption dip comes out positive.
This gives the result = 3.44 Ang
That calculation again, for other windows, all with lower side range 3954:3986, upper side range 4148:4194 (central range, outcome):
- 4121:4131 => -3.71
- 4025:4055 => 3.81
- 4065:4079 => -2.27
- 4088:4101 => -4.45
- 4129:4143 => -3.19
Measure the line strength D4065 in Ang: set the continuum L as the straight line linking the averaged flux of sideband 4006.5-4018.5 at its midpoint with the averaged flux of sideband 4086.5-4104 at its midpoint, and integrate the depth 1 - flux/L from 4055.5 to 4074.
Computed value 1.5 Ang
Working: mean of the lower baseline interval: 15.9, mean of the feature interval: 14.6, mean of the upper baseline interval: 15.9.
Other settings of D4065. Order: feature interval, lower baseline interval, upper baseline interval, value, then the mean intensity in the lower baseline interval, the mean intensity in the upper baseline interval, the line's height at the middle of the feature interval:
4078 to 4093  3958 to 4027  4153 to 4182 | -3.5 Ang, 16.2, 9.6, 12.7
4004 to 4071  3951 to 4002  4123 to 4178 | 4.3 Ang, 16.5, 11.5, 14.7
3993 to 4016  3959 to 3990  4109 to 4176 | -1.1 Ang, 16.3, 12.3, 15.6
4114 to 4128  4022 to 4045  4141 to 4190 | -4.1 Ang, 14.1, 9.75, 11.2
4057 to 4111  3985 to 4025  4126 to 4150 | -4.5 Ang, 16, 12.7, 14.1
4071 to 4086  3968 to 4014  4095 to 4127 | 0.4 Ang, 16.3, 14.8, 15.2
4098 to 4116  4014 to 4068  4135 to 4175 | -4.0 Ang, 13.3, 11.1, 12.1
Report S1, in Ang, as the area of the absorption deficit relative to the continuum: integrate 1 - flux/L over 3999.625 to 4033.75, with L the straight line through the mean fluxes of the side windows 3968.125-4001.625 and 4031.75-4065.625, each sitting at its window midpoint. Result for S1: -2.9 Ang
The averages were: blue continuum 16.3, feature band 15.5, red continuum 12.2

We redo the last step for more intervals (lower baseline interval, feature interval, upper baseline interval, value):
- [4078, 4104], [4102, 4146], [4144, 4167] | -1.2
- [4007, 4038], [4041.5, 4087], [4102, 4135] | 4.8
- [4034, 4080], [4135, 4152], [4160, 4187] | -3.2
